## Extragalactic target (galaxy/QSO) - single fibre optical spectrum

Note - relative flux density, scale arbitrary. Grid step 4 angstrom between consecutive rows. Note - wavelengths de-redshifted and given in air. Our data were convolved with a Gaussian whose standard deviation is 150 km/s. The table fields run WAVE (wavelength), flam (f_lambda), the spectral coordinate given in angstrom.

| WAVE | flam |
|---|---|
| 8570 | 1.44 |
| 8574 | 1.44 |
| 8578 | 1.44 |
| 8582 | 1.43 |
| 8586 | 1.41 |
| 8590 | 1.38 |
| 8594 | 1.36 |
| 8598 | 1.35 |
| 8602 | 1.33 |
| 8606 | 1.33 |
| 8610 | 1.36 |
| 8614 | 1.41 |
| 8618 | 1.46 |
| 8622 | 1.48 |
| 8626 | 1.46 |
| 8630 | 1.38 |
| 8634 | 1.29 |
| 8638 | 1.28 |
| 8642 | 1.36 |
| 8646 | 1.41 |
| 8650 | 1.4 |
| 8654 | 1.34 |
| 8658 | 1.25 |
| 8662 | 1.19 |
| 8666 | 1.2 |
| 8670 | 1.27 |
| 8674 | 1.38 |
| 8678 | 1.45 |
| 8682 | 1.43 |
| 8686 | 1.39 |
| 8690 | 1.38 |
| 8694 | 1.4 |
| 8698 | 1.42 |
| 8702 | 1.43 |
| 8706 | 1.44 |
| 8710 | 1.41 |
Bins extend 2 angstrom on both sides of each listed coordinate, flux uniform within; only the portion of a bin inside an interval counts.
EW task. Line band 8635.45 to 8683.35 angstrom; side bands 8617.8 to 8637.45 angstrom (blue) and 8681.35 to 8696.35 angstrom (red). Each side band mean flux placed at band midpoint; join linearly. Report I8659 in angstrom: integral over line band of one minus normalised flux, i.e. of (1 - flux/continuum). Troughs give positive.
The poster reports 2.42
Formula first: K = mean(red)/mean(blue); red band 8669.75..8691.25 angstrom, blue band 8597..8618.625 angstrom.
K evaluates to 1.02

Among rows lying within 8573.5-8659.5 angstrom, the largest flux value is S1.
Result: 1.48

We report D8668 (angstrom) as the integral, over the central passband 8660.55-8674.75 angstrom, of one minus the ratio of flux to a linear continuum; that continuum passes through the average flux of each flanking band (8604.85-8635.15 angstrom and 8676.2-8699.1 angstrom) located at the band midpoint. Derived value 1.6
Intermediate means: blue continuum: 1.4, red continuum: 1.41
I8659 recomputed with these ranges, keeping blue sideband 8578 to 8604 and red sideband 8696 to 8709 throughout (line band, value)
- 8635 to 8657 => 0.9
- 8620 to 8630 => -0.4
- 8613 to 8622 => -0.4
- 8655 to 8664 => 1.1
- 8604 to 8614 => 0.2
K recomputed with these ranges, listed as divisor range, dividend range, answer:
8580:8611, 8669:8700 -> 1.02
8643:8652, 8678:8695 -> 1.00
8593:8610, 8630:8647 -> 0.99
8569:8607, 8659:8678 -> 0.92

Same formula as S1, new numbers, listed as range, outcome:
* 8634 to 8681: 1.45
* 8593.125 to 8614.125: 1.41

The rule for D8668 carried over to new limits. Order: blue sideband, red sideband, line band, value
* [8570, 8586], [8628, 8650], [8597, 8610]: 0.5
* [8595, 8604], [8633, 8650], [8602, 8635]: -1.3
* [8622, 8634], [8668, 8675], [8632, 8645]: 0.6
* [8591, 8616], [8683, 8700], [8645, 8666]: 1.2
